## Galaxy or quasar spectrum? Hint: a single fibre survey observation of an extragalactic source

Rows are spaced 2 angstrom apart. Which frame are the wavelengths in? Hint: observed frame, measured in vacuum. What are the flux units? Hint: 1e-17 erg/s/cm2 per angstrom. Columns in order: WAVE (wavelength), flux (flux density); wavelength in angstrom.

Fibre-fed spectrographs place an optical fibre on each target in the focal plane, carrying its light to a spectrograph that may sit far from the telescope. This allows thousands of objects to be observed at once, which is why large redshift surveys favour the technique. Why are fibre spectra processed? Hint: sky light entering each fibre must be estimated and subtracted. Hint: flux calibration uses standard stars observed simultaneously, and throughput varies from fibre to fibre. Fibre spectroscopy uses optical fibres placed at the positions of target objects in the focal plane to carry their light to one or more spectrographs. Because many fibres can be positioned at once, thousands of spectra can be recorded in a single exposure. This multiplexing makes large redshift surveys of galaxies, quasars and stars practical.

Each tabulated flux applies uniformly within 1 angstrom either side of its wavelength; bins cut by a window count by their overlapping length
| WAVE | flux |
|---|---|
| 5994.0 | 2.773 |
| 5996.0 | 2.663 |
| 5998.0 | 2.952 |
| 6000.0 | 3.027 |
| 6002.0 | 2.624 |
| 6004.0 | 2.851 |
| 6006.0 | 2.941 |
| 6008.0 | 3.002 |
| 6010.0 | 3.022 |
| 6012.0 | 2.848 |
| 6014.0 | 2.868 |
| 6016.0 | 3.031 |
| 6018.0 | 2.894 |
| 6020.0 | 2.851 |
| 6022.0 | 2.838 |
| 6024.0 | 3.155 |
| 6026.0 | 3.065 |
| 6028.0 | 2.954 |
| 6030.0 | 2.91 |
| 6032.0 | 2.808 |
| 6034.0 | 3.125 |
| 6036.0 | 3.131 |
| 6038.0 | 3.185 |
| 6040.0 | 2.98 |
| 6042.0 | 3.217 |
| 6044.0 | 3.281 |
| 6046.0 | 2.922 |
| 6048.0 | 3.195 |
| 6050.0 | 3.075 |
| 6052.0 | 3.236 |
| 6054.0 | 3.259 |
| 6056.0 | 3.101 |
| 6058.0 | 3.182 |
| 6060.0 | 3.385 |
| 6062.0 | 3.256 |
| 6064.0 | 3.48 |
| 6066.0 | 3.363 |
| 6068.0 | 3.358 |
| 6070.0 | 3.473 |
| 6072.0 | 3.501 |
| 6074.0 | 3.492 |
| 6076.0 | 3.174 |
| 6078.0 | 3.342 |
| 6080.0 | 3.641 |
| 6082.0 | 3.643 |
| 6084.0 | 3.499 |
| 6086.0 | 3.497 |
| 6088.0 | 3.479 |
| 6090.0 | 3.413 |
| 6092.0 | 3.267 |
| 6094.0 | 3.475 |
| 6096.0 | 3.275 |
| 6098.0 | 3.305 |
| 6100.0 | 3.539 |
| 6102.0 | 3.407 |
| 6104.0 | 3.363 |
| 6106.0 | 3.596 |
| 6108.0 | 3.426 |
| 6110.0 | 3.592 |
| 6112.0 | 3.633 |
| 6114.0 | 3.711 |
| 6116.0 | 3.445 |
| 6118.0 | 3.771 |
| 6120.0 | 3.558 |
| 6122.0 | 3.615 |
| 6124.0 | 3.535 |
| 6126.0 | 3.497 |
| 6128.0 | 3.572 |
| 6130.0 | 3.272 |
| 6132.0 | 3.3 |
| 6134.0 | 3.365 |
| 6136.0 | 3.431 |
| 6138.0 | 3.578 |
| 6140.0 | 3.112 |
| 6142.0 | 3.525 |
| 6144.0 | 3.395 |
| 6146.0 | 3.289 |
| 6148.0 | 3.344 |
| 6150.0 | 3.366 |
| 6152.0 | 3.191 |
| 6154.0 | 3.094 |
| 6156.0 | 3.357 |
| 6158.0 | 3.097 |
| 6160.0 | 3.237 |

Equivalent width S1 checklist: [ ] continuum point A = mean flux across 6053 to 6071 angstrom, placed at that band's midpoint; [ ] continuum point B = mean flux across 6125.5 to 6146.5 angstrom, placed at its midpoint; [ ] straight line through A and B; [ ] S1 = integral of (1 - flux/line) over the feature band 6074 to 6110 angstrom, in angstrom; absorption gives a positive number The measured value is -0.96 angstrom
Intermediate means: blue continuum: 3.32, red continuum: 3.39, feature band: 3.44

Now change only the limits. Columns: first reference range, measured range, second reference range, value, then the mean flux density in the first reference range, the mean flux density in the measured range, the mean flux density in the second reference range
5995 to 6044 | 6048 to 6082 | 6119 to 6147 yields -2.0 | 2.96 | 3.34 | 3.43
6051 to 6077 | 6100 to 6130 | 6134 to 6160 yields -2.0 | 3.33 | 3.54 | 3.31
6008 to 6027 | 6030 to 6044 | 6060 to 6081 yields 0.2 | 2.96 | 3.08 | 3.41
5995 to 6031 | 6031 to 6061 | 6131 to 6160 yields -1.2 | 2.92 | 3.14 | 3.31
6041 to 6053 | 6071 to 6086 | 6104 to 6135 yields -0.7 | 3.15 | 3.47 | 3.52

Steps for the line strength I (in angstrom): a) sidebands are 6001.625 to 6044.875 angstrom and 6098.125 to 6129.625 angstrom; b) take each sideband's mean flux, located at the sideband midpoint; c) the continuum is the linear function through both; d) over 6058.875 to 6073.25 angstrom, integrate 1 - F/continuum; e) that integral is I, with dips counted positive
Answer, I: -0.69 angstrom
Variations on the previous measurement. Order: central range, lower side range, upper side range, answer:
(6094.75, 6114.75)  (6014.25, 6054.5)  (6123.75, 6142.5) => -1.05 angstrom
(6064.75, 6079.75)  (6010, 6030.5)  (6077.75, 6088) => 0.14 angstrom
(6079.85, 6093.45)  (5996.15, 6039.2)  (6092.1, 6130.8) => -0.52 angstrom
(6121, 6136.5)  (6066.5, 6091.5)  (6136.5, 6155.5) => -0.42 angstrom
